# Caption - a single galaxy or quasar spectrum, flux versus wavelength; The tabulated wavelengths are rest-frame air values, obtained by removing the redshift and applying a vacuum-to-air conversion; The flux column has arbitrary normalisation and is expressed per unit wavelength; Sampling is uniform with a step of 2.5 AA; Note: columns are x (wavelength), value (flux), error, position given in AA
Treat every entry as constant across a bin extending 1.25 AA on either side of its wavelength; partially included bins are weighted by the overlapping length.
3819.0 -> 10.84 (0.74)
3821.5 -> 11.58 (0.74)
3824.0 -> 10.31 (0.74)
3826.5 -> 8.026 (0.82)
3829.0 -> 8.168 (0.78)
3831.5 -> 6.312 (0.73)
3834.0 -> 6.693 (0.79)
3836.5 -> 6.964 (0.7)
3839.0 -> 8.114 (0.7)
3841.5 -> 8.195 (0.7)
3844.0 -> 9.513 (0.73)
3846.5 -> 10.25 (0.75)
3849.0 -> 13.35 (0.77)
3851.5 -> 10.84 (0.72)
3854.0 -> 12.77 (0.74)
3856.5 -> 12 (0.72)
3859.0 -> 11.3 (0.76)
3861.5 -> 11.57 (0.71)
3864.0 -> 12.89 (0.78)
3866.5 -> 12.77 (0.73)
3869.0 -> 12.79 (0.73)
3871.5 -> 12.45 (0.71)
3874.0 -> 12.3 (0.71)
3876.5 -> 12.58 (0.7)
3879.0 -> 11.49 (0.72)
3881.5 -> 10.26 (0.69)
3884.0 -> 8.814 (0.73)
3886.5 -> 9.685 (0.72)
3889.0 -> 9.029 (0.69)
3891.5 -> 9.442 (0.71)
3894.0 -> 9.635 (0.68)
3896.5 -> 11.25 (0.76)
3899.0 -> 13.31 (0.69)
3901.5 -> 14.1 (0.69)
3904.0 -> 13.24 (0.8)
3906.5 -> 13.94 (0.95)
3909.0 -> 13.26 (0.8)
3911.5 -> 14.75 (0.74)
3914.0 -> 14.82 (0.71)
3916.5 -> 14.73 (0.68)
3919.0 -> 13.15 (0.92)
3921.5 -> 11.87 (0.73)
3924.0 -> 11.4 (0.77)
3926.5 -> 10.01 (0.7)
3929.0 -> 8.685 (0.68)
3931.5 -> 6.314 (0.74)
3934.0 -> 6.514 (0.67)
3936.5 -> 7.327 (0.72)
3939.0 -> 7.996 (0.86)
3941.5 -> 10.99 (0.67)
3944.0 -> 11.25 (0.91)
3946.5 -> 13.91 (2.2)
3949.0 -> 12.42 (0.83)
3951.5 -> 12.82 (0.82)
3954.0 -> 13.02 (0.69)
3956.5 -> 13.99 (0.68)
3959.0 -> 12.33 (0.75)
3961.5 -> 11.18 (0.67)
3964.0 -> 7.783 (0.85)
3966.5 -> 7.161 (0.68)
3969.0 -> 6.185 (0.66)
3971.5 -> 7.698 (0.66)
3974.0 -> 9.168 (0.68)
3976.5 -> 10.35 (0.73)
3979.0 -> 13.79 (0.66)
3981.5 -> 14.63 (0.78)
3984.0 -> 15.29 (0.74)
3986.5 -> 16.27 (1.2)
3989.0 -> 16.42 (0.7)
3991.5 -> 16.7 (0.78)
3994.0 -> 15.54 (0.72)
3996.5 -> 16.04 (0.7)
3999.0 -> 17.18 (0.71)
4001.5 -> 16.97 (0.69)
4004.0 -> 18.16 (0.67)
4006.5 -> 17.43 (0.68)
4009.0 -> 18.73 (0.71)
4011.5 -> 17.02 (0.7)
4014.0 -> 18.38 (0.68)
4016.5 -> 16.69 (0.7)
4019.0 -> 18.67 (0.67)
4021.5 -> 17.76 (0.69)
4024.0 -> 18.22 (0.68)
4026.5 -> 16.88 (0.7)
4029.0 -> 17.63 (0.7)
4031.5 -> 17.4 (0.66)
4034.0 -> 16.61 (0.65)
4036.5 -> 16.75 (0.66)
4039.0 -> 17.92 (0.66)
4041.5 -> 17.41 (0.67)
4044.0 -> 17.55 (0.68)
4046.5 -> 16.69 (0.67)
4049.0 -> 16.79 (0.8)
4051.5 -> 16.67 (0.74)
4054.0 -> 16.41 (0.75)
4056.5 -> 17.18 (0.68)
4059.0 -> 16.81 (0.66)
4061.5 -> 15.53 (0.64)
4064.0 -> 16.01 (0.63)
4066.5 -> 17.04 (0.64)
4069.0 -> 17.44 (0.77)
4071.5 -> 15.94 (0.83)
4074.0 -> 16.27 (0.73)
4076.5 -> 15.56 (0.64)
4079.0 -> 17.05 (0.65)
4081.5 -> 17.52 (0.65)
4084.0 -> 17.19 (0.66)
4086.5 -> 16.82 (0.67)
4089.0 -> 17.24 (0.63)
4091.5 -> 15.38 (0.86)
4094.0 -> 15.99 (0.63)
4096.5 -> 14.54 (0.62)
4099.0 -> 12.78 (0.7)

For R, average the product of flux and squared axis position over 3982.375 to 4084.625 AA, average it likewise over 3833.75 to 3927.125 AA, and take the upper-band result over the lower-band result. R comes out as 1.6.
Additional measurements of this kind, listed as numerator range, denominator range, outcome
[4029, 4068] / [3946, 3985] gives 1.56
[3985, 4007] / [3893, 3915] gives 1.33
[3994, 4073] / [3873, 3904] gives 1.66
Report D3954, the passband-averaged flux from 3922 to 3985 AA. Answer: 10.5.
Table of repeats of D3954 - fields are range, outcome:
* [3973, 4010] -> 15.5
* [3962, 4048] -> 15.4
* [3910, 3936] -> 11.1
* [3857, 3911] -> 11.8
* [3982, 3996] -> 16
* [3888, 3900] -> 10.5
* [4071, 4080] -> 16.2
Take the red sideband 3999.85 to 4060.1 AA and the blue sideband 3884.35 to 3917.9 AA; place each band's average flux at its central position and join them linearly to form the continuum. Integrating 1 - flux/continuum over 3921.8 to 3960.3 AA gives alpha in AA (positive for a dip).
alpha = 9.1 AA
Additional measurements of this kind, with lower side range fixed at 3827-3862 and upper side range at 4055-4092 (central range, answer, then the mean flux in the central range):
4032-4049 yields -1.7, 17.1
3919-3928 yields 0.5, 11.3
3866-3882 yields -2.5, 12.1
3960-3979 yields 6.4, 8.9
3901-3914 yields -2.7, 13.9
